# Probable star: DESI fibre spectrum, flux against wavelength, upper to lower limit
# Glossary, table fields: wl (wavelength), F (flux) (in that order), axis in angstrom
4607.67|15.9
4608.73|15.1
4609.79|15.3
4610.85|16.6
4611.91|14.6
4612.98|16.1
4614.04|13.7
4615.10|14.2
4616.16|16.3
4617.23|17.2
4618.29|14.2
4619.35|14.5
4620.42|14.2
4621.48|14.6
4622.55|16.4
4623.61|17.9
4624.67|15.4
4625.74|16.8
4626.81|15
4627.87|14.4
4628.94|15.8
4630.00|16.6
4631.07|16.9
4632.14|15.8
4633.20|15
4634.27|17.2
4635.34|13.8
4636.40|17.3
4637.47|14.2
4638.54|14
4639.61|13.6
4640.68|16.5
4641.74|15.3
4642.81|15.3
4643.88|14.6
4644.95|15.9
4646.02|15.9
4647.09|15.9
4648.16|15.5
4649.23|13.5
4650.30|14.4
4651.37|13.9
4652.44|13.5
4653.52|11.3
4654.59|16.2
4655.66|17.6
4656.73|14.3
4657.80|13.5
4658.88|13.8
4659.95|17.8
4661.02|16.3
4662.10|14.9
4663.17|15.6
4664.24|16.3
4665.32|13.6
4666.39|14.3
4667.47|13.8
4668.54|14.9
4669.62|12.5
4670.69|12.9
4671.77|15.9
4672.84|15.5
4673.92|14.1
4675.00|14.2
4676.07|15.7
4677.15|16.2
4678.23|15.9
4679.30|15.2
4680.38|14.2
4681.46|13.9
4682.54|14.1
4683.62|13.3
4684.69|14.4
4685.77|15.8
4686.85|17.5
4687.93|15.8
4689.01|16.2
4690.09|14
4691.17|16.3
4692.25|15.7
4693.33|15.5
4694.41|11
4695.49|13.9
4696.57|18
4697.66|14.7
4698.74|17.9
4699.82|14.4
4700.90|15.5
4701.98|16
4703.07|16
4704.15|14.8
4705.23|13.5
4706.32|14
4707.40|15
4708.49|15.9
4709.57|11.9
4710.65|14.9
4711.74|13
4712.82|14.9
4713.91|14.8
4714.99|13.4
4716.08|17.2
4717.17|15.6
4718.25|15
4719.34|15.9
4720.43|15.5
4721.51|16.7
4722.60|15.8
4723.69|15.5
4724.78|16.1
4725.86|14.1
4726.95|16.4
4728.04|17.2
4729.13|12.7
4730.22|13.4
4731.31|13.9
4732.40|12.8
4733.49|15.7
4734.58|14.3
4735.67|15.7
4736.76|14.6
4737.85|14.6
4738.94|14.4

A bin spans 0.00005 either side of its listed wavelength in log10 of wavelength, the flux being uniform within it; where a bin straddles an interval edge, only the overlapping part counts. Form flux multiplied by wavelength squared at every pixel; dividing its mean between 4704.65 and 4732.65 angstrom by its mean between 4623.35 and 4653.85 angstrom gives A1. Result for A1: 1.01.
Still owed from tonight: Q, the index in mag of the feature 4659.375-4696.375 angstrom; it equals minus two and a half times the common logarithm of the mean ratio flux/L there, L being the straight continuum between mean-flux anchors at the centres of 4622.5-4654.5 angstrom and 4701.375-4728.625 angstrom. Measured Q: 0.02 mag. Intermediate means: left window 15.2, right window 15.2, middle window 14.9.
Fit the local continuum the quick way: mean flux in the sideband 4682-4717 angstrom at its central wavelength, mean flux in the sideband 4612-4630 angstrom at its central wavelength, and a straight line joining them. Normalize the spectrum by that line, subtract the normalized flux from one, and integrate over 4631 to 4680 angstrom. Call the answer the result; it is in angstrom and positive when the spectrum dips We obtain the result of 0.8 angstrom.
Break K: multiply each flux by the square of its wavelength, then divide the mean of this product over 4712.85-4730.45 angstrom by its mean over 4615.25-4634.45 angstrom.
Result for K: 1.02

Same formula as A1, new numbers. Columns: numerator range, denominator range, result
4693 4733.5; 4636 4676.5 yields 1.03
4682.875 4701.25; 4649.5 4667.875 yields 1.05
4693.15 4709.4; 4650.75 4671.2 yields 1.05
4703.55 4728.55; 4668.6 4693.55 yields 1.02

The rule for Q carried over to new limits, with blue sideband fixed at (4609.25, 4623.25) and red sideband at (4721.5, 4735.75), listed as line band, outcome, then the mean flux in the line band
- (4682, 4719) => 0.001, 15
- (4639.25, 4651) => 0.002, 15.1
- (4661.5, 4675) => 0.044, 14.5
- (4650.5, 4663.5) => 0.020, 14.9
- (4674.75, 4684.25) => 0.022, 14.8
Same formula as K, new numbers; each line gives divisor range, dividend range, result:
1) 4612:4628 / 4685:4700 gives 1.04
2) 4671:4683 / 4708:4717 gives 0.99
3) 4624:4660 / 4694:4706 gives 1.02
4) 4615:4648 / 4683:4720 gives 1.00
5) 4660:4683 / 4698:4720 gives 1.03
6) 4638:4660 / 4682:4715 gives 1.03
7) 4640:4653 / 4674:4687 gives 1.01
